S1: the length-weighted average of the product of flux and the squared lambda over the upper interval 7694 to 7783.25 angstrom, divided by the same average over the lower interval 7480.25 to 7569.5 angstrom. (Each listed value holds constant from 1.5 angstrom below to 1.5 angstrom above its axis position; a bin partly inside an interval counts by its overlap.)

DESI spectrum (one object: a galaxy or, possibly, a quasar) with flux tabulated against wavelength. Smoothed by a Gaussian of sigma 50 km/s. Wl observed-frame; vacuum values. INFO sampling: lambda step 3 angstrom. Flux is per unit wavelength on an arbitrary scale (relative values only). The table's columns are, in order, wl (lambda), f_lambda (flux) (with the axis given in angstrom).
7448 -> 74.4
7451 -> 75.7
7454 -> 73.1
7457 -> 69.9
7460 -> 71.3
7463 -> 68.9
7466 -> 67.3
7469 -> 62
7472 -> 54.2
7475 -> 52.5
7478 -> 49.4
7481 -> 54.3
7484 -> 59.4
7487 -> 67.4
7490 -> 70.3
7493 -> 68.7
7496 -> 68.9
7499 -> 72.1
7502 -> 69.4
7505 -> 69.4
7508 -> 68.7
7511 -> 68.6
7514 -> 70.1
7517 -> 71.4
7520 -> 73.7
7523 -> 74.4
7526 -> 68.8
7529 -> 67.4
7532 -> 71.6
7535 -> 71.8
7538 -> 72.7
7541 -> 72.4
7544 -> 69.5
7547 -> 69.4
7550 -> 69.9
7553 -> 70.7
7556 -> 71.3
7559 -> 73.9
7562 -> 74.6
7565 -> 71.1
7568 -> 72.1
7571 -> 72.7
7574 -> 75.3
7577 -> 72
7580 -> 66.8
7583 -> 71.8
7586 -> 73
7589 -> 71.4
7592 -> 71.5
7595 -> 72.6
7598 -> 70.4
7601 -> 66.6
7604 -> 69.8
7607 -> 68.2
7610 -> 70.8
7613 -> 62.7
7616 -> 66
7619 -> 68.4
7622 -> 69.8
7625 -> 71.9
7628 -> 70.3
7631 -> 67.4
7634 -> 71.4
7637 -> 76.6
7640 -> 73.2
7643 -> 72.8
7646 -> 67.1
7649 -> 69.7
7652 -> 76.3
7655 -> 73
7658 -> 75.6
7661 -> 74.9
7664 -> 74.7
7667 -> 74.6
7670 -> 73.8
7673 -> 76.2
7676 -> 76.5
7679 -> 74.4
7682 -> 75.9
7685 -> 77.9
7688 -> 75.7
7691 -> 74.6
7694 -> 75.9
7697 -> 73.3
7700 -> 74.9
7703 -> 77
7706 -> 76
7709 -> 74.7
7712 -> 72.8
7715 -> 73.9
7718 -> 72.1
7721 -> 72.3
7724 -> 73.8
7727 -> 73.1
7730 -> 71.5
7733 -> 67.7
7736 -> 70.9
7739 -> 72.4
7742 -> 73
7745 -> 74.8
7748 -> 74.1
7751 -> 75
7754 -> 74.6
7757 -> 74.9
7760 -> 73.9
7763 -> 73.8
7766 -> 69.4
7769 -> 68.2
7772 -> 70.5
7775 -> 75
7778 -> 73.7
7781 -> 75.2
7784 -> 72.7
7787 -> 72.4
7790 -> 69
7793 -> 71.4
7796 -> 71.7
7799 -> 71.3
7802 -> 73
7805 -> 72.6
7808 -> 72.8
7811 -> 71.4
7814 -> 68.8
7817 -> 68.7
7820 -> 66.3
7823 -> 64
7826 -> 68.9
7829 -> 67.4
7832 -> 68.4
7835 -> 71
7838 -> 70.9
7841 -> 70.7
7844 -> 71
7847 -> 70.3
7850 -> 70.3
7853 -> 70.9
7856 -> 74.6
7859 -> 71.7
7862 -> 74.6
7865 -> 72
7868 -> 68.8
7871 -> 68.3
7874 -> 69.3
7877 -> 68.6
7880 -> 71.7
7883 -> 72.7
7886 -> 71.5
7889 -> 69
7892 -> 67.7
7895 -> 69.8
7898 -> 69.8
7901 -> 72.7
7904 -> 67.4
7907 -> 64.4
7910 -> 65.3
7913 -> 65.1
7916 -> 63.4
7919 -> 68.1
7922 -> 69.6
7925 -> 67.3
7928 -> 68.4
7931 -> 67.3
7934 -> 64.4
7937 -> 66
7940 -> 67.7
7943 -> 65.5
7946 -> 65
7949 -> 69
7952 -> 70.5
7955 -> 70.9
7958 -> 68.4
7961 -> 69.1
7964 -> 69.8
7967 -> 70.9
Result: 1.1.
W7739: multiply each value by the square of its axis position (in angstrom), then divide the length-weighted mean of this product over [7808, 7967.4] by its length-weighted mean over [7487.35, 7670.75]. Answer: 1.05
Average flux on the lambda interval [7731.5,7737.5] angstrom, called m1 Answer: 69.3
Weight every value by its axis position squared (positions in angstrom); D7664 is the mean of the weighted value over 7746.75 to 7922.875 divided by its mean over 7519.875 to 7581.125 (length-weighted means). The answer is 1.06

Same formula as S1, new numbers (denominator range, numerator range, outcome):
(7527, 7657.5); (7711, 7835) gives 1.06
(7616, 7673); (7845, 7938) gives 1.02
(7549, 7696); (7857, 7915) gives 1.03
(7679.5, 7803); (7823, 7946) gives 0.98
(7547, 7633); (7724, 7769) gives 1.07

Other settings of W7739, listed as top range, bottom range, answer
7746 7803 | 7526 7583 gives 1.08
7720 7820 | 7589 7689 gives 1.04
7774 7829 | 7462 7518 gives 1.19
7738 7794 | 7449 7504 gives 1.20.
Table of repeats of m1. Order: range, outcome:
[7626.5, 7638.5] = 71.4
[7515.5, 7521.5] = 72.6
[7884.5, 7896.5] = 69.5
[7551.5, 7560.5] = 72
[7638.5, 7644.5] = 73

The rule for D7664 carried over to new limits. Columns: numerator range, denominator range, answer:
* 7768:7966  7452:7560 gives 1.13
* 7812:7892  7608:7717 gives 1.01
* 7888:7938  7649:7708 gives 0.95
